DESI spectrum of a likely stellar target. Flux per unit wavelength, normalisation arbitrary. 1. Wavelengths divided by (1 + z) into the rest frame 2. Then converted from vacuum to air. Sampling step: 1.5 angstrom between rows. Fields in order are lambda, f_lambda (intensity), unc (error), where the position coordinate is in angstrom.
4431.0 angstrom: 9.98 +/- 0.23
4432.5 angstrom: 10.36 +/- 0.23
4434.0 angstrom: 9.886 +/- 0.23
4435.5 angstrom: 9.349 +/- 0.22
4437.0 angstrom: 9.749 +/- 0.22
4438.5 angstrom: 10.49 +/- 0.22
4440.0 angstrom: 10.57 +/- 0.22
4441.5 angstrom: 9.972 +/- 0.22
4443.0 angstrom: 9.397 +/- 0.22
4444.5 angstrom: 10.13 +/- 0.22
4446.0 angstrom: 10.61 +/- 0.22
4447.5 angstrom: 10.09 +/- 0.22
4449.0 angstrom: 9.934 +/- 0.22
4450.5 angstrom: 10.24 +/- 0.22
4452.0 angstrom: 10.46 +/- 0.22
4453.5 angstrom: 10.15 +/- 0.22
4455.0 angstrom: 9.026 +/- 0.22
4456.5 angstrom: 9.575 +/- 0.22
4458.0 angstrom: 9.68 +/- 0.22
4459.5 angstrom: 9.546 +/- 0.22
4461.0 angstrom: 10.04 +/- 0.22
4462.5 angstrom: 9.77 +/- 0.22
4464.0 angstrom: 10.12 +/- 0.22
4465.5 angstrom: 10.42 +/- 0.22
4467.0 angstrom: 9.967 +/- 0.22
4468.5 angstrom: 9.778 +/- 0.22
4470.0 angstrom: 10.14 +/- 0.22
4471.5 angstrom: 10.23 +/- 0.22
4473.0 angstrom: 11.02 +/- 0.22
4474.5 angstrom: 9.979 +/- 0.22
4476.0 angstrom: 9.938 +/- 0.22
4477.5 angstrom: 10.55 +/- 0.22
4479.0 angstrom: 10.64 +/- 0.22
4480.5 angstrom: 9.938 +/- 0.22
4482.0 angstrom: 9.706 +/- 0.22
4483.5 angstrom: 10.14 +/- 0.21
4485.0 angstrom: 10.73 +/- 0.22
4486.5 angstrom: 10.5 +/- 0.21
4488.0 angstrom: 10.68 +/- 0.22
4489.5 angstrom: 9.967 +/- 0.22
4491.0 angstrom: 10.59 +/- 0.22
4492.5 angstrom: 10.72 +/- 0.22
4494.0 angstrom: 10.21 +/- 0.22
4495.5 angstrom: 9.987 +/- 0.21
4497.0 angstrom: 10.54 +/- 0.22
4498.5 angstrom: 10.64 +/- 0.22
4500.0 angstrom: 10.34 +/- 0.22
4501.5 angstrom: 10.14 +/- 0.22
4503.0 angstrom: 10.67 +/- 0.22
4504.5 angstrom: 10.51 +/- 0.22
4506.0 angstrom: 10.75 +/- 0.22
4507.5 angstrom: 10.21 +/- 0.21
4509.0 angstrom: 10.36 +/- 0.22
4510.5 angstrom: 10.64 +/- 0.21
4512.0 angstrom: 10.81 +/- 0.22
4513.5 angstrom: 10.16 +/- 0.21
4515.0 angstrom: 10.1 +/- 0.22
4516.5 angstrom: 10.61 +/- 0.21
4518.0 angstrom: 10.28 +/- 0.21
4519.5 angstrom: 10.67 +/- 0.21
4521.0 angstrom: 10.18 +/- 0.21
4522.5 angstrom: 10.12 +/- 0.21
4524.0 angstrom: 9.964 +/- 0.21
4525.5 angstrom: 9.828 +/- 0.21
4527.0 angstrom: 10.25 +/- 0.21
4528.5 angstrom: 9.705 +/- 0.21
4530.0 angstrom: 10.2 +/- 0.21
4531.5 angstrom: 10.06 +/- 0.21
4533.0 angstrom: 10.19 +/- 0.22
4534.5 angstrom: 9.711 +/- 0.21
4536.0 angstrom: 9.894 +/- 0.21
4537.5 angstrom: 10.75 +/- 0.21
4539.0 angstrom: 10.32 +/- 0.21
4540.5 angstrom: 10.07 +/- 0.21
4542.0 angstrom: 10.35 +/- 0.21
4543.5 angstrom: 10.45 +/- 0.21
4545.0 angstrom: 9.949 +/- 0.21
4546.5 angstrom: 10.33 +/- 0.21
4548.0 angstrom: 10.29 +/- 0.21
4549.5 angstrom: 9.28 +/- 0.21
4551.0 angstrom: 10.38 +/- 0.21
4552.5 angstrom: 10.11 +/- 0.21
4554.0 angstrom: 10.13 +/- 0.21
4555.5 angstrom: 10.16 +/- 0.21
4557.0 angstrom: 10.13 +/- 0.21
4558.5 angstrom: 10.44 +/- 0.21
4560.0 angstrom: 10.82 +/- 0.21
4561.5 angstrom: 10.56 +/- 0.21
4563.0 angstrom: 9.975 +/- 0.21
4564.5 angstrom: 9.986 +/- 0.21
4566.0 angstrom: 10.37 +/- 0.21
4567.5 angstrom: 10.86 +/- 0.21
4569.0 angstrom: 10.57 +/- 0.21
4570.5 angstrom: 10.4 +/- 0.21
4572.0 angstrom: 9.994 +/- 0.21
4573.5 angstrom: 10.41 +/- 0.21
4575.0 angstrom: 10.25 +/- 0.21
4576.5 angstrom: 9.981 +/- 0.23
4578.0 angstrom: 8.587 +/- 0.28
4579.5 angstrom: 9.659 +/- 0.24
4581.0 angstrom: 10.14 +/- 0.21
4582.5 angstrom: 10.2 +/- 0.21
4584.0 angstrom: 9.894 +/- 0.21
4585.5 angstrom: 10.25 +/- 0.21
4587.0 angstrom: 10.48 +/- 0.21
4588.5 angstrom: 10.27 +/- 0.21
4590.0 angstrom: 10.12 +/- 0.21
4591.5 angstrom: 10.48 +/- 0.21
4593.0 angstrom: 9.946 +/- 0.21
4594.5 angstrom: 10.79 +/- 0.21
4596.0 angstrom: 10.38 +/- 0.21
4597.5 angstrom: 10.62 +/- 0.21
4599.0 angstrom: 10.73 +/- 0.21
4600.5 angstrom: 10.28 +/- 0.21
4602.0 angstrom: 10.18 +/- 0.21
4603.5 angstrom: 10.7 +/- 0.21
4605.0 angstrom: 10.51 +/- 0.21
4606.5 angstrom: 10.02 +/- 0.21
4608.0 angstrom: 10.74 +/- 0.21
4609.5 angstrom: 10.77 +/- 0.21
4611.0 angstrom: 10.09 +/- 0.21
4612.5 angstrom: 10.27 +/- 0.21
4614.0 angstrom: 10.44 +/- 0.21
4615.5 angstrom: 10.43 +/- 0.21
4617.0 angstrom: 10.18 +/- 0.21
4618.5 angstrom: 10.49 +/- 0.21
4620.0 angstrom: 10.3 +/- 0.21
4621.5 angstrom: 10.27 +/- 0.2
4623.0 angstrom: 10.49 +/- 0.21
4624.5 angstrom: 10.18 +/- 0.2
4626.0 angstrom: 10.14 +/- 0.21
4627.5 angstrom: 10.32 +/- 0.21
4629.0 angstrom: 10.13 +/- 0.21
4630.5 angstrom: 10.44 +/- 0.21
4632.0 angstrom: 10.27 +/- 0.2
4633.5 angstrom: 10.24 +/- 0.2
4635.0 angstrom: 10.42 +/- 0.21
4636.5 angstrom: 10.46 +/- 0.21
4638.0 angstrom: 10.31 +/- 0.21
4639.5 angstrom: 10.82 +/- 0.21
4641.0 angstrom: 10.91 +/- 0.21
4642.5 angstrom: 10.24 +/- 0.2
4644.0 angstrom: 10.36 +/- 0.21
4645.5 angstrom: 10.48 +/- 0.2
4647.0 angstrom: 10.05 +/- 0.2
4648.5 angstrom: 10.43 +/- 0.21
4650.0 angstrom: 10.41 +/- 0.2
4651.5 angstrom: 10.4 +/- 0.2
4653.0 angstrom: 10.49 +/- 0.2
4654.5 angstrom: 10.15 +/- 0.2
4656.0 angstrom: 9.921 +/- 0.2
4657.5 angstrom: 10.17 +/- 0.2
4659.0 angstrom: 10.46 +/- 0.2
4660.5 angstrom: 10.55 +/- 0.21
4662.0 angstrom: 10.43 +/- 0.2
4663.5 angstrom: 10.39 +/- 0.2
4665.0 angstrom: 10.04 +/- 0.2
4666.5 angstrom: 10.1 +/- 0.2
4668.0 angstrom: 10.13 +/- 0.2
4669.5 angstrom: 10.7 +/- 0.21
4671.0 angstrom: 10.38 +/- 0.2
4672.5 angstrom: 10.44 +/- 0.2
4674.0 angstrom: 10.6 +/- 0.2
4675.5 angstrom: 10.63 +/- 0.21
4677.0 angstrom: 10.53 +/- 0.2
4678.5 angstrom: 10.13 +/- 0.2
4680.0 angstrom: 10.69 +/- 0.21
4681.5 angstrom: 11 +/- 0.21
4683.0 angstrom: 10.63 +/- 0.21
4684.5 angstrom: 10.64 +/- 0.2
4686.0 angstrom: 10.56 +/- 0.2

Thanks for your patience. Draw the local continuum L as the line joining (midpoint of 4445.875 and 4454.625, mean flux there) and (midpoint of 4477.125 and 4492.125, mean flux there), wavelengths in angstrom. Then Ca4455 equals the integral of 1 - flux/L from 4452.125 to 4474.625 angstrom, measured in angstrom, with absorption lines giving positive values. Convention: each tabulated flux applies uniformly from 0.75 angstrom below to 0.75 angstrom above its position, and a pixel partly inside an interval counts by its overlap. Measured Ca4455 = 0.6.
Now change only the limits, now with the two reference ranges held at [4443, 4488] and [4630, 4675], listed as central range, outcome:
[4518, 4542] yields 0.1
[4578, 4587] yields 0.3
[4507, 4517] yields -0.2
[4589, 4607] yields -0.2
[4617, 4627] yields 0.0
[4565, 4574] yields -0.1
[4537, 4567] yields 0.0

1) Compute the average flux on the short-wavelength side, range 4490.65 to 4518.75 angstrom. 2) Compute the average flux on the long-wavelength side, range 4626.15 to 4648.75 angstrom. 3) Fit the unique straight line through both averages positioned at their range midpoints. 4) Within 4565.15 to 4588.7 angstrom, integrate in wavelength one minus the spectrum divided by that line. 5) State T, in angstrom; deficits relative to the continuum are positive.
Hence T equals 0.6 angstrom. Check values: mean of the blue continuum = 10.4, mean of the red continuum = 10.4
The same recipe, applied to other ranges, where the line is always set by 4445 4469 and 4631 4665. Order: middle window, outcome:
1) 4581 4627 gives -0.3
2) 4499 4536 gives -0.6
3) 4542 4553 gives 0.0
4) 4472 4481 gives -0.3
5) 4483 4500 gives -0.7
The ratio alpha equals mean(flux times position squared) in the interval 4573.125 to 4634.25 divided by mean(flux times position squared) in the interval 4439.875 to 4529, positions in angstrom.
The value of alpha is 1.1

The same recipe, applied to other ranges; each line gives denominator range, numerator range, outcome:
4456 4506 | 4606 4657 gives 1.08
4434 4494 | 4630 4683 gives 1.12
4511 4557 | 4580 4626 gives 1.05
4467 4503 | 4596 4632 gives 1.07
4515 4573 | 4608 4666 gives 1.06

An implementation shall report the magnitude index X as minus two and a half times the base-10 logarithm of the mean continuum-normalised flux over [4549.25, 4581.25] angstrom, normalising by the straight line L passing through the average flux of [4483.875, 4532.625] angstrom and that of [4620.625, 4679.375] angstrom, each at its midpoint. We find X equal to 0.020 mag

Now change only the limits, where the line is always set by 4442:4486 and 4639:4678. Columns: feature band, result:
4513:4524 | -0.013 mag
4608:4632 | -0.002 mag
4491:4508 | -0.033 mag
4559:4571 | -0.022 mag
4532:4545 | -0.001 mag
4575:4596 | 0.020 mag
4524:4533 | 0.017 mag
